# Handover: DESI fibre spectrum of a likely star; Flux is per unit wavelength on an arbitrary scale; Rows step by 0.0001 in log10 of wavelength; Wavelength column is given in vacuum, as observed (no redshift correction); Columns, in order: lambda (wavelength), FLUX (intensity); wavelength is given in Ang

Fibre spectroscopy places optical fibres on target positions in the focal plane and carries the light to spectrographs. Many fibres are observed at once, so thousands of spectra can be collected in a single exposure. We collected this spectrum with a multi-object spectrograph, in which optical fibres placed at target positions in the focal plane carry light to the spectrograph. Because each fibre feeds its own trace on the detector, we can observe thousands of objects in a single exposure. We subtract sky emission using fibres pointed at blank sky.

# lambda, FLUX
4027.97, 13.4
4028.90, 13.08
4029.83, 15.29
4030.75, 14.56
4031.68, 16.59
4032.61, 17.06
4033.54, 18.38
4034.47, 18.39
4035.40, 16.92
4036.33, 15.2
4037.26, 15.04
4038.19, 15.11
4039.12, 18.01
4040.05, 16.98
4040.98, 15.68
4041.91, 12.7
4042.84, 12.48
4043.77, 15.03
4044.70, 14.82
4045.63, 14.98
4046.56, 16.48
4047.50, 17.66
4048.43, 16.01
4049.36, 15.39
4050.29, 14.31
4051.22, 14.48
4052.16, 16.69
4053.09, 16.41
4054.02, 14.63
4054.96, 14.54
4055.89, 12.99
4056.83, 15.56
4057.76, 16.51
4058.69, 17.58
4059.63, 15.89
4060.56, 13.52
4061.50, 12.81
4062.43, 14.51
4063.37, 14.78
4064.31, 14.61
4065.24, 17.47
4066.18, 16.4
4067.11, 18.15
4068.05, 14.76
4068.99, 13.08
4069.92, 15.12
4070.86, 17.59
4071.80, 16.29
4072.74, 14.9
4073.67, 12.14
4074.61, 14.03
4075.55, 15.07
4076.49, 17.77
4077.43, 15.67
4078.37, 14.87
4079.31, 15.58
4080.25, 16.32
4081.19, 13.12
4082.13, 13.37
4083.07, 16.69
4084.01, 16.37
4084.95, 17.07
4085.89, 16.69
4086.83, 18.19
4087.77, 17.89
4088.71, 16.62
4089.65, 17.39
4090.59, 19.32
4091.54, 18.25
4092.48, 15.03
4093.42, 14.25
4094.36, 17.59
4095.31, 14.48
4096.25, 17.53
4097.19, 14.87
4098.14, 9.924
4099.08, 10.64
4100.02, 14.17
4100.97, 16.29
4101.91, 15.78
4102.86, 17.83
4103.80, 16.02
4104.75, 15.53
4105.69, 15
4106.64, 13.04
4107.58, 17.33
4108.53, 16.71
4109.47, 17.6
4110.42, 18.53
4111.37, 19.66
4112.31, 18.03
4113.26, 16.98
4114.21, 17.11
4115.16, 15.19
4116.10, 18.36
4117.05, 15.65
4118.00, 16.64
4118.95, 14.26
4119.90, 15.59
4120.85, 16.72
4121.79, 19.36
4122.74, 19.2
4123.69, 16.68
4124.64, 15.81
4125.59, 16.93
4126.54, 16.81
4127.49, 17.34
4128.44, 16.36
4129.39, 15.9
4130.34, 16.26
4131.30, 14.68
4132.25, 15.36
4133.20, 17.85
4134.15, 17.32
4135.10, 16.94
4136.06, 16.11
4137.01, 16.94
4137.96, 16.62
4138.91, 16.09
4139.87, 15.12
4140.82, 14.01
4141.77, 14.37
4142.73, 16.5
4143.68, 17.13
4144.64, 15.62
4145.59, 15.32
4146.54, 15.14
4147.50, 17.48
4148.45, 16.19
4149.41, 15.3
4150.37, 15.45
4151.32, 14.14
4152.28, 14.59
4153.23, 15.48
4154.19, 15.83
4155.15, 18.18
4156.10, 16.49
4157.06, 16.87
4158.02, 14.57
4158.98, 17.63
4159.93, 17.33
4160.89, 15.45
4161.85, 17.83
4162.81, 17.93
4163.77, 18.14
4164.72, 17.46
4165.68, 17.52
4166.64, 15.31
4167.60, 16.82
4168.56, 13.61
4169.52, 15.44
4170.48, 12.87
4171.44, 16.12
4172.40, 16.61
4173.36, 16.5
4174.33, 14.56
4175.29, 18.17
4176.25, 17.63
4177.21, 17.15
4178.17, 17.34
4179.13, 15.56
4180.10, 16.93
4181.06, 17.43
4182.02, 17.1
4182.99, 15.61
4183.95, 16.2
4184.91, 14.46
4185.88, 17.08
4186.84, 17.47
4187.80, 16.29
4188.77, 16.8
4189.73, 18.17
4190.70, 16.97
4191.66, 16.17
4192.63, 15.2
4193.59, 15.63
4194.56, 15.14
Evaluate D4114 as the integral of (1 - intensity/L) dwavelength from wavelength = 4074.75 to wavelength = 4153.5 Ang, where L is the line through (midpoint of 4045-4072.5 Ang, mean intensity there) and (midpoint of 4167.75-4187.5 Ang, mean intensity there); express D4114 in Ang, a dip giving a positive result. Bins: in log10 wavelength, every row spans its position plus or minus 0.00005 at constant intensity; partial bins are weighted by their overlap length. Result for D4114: -1.5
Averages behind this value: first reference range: 15.5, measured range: 16.1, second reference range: 16.2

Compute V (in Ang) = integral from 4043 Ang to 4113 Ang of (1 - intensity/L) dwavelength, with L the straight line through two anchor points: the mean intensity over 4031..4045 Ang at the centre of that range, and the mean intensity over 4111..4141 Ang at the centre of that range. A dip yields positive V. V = 2.3 Ang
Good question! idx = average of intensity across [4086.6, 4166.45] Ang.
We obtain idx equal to 16.3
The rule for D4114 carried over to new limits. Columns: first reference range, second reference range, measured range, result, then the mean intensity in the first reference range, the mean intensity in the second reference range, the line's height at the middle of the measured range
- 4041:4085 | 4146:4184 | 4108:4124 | -1.42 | 15.2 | 16.3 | 15.8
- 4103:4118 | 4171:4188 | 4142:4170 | 0.70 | 16.7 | 16.6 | 16.6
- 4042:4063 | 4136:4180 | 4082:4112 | -1.18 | 15.1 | 16.2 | 15.5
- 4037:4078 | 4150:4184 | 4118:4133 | -0.53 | 15.3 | 16.3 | 16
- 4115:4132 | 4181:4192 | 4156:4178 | 0.21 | 16.6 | 16.6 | 16.6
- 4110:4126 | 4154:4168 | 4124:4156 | 1.81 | 17.1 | 16.9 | 17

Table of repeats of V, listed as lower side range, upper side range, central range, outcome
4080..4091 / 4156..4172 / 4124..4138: 0.0 Ang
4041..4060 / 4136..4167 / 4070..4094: -0.7 Ang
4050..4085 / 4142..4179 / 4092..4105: 0.5 Ang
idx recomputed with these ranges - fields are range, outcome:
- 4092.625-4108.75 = 15.1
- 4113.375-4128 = 16.8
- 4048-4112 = 15.7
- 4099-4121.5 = 16.3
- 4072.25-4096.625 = 16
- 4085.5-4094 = 17.1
